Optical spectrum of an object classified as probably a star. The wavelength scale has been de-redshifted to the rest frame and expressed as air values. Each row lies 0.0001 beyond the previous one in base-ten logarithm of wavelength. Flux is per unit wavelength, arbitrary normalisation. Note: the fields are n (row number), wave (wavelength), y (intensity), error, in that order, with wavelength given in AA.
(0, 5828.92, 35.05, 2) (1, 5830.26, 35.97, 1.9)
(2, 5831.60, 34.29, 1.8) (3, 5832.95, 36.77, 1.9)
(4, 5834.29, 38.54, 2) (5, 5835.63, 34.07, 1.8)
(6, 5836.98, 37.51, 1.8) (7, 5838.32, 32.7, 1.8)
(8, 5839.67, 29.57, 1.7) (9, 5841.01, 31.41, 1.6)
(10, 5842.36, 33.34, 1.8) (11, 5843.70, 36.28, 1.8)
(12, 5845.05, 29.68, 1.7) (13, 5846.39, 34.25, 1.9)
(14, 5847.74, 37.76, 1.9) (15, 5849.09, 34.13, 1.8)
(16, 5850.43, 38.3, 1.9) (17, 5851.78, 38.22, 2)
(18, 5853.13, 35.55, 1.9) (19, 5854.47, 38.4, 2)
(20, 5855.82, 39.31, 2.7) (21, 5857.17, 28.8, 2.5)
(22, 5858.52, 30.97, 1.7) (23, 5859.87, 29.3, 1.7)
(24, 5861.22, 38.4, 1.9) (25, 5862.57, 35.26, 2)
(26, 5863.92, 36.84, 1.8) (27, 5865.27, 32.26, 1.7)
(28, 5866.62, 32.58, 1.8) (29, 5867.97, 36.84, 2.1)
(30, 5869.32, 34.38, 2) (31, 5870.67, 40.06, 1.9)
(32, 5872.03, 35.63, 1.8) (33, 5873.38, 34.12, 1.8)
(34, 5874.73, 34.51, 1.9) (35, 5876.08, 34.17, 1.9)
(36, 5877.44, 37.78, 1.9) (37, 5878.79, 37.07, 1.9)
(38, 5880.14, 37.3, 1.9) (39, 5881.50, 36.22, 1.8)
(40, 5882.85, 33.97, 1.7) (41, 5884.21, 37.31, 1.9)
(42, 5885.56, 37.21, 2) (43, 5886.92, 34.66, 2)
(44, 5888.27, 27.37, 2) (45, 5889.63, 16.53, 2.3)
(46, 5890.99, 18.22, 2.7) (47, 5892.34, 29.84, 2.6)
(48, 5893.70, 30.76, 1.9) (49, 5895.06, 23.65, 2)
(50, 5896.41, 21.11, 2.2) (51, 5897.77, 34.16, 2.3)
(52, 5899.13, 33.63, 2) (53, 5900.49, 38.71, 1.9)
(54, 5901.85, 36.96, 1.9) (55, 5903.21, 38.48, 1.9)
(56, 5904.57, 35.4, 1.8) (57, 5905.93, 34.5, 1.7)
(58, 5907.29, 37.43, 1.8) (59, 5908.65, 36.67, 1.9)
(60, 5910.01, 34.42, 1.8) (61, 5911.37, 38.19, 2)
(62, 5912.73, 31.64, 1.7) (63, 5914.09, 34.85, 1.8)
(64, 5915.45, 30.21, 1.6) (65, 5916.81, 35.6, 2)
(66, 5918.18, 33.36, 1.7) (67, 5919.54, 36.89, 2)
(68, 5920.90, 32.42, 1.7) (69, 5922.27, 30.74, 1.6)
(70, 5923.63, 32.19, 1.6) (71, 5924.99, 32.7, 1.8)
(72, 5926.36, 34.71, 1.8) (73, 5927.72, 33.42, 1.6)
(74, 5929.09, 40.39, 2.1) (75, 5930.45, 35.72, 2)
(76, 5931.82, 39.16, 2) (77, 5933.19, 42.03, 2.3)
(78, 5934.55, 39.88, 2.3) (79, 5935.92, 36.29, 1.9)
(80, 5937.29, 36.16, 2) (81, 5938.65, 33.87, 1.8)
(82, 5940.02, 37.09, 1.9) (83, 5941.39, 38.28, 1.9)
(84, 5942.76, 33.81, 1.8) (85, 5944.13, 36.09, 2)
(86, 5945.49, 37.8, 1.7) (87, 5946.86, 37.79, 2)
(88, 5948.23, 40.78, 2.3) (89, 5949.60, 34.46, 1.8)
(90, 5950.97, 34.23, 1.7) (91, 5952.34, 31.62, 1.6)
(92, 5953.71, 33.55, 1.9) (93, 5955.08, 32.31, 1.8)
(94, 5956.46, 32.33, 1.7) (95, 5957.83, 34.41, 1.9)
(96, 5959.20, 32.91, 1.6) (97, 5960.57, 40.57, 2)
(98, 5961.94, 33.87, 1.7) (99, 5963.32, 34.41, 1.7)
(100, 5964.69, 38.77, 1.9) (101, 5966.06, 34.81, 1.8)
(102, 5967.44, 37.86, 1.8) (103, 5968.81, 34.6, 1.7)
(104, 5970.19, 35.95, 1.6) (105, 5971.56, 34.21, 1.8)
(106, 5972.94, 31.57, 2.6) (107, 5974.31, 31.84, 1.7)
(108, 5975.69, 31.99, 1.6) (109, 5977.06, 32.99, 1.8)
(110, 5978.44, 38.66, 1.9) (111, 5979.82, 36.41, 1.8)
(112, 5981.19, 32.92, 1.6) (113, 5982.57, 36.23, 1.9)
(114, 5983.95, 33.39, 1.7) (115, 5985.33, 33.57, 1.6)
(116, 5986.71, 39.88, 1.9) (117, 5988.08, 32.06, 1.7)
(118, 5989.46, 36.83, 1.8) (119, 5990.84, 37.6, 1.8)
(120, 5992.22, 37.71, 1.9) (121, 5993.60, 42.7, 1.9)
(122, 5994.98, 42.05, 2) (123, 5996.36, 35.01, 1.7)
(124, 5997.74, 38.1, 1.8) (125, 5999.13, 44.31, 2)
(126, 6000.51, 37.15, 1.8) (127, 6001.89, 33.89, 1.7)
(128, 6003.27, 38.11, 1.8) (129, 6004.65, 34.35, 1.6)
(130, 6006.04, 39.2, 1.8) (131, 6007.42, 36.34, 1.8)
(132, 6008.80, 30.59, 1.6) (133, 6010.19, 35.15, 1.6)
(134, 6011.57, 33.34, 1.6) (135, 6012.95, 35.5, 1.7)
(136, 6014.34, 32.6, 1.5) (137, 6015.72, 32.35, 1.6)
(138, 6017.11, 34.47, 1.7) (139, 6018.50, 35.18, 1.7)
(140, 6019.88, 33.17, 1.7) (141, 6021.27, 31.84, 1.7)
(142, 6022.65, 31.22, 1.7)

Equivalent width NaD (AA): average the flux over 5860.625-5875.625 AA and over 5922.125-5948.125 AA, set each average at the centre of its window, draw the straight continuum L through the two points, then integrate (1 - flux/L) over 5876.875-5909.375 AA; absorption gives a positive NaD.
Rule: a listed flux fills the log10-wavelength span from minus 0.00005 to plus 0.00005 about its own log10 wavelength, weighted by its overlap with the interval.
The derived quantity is 2.9 AA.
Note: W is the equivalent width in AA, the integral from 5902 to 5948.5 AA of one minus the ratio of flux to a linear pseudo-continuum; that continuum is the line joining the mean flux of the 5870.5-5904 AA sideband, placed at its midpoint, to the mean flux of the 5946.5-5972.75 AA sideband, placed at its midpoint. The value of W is -2.5 AA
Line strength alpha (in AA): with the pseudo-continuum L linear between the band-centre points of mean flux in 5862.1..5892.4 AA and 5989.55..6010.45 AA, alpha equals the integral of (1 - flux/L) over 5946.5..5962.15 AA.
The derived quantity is 0.5 AA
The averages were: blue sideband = 33.5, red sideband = 37.5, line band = 34.9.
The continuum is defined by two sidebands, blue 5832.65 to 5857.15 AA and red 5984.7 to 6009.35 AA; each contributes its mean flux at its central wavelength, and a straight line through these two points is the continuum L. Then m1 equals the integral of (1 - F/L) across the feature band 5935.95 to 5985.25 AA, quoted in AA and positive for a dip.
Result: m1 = 2.2 AA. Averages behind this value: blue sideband 35.1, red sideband 37.2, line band 35.1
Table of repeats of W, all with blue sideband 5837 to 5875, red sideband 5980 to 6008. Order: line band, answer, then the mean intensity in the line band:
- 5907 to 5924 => 0.7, 34.2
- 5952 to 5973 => 1.0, 34.7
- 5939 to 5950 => -0.2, 37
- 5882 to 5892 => 1.6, 29.5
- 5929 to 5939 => -0.5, 37.9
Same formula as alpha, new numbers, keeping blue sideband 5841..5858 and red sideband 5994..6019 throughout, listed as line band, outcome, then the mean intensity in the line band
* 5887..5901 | 3.1 AA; 27.6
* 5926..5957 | -0.5 AA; 36.2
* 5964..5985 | 0.6 AA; 34.8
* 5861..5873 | -0.1 AA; 35.7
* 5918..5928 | 0.6 AA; 33.3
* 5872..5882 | -0.2 AA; 35.9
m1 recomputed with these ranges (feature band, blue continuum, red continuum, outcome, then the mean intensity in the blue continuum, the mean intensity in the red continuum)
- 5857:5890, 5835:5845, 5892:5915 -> -0.77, 33.3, 33.6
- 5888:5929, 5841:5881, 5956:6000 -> 3.66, 35.2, 36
